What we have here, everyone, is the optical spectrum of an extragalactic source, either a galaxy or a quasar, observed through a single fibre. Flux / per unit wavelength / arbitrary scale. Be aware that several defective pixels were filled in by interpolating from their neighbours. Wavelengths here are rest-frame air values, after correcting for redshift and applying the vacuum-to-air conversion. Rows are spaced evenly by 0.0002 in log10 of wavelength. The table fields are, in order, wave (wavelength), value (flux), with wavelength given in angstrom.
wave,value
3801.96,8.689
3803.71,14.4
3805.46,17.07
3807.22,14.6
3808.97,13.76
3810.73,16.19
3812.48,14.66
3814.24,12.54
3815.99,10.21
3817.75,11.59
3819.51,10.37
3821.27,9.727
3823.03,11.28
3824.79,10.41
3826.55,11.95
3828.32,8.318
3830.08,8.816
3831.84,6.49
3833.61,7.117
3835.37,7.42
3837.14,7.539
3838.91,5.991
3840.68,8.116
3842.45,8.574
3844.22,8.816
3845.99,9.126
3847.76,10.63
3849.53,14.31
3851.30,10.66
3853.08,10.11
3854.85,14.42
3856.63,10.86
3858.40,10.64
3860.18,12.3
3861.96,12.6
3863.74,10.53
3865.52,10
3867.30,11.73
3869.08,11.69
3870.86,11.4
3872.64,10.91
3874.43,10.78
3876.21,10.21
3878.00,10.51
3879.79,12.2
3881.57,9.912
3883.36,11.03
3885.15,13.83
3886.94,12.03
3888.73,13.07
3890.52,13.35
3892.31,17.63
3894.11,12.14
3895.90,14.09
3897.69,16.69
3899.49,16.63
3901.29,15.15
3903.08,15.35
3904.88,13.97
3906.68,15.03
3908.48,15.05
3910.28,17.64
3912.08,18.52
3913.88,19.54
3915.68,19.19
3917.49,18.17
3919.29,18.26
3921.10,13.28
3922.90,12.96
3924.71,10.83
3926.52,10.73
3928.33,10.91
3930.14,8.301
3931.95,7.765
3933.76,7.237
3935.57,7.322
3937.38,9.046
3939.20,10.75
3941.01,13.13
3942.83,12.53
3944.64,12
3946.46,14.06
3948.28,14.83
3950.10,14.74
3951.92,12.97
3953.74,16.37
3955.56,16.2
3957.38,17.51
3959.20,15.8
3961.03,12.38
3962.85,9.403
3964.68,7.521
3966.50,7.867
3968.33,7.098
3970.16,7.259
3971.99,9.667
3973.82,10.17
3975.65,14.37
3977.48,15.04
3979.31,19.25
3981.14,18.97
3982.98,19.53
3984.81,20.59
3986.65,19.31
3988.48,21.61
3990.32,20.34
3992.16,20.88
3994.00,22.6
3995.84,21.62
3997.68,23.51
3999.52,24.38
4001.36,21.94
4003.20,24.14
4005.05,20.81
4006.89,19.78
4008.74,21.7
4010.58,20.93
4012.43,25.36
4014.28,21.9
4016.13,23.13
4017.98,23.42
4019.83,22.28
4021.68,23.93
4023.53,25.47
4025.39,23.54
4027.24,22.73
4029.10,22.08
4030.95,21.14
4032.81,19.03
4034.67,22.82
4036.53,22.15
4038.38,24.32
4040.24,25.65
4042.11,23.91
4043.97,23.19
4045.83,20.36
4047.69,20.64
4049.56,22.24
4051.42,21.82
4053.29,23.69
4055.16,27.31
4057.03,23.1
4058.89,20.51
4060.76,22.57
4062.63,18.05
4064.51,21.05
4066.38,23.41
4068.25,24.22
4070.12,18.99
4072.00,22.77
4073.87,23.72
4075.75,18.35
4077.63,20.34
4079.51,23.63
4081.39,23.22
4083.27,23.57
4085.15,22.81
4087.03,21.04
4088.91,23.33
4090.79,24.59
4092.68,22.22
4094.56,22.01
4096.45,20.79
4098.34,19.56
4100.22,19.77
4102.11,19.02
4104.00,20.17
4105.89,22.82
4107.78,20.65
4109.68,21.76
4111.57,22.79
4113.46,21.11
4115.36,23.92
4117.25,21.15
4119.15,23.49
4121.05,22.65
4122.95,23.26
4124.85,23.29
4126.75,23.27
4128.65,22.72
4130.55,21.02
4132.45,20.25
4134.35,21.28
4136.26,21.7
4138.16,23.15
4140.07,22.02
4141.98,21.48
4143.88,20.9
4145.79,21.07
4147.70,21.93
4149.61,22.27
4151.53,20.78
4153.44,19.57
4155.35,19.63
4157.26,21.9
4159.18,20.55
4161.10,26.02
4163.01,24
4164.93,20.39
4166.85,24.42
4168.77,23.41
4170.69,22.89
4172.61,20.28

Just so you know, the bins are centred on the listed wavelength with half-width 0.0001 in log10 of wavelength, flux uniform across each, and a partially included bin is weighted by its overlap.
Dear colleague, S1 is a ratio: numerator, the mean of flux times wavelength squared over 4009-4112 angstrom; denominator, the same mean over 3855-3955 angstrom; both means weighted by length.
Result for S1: 1.85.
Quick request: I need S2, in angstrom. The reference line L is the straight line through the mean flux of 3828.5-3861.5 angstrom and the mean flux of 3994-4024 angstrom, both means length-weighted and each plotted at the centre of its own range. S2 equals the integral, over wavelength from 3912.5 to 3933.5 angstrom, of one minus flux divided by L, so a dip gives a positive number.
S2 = 2.8 angstrom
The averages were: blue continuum 9.57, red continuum 22.7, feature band 13.5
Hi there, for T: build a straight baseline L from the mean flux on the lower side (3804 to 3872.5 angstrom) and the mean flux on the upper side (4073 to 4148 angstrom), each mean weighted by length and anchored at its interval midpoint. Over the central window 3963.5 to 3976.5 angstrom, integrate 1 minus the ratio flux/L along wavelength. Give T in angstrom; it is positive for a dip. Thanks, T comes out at 5.7 angstrom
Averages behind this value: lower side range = 10.9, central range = 9.11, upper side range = 21.9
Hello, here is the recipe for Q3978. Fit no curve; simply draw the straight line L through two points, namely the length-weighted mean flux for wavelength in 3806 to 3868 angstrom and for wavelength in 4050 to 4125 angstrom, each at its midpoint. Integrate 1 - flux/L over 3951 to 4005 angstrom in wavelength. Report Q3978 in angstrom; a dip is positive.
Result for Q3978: 2.0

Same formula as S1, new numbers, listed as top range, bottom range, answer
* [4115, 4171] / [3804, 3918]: 2.07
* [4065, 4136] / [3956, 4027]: 1.24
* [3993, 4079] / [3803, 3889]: 2.24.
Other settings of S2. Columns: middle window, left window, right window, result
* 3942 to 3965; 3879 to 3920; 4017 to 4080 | 5.2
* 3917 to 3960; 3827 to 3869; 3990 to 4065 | 9.4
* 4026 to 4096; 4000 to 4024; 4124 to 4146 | 0.0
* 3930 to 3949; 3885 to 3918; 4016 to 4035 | 7.6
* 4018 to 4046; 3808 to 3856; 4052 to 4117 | -4.9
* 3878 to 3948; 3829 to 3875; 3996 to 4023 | 6.2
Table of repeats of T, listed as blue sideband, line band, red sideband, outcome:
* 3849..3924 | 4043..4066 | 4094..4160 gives -3.57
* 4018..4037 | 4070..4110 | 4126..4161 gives 0.64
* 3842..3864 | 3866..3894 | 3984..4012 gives 2.37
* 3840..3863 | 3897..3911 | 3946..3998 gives -2.99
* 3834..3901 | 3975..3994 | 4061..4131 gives -2.72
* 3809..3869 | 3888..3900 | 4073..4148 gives -1.84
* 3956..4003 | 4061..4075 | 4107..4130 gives -0.99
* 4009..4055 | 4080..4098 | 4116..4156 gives -0.24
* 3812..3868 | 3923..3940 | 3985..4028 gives 7.54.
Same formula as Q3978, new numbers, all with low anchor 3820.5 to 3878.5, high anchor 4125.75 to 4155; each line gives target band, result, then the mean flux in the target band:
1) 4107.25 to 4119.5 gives -1.0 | 22.1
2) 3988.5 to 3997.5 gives -3.3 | 21.5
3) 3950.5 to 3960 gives -1.0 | 15.7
